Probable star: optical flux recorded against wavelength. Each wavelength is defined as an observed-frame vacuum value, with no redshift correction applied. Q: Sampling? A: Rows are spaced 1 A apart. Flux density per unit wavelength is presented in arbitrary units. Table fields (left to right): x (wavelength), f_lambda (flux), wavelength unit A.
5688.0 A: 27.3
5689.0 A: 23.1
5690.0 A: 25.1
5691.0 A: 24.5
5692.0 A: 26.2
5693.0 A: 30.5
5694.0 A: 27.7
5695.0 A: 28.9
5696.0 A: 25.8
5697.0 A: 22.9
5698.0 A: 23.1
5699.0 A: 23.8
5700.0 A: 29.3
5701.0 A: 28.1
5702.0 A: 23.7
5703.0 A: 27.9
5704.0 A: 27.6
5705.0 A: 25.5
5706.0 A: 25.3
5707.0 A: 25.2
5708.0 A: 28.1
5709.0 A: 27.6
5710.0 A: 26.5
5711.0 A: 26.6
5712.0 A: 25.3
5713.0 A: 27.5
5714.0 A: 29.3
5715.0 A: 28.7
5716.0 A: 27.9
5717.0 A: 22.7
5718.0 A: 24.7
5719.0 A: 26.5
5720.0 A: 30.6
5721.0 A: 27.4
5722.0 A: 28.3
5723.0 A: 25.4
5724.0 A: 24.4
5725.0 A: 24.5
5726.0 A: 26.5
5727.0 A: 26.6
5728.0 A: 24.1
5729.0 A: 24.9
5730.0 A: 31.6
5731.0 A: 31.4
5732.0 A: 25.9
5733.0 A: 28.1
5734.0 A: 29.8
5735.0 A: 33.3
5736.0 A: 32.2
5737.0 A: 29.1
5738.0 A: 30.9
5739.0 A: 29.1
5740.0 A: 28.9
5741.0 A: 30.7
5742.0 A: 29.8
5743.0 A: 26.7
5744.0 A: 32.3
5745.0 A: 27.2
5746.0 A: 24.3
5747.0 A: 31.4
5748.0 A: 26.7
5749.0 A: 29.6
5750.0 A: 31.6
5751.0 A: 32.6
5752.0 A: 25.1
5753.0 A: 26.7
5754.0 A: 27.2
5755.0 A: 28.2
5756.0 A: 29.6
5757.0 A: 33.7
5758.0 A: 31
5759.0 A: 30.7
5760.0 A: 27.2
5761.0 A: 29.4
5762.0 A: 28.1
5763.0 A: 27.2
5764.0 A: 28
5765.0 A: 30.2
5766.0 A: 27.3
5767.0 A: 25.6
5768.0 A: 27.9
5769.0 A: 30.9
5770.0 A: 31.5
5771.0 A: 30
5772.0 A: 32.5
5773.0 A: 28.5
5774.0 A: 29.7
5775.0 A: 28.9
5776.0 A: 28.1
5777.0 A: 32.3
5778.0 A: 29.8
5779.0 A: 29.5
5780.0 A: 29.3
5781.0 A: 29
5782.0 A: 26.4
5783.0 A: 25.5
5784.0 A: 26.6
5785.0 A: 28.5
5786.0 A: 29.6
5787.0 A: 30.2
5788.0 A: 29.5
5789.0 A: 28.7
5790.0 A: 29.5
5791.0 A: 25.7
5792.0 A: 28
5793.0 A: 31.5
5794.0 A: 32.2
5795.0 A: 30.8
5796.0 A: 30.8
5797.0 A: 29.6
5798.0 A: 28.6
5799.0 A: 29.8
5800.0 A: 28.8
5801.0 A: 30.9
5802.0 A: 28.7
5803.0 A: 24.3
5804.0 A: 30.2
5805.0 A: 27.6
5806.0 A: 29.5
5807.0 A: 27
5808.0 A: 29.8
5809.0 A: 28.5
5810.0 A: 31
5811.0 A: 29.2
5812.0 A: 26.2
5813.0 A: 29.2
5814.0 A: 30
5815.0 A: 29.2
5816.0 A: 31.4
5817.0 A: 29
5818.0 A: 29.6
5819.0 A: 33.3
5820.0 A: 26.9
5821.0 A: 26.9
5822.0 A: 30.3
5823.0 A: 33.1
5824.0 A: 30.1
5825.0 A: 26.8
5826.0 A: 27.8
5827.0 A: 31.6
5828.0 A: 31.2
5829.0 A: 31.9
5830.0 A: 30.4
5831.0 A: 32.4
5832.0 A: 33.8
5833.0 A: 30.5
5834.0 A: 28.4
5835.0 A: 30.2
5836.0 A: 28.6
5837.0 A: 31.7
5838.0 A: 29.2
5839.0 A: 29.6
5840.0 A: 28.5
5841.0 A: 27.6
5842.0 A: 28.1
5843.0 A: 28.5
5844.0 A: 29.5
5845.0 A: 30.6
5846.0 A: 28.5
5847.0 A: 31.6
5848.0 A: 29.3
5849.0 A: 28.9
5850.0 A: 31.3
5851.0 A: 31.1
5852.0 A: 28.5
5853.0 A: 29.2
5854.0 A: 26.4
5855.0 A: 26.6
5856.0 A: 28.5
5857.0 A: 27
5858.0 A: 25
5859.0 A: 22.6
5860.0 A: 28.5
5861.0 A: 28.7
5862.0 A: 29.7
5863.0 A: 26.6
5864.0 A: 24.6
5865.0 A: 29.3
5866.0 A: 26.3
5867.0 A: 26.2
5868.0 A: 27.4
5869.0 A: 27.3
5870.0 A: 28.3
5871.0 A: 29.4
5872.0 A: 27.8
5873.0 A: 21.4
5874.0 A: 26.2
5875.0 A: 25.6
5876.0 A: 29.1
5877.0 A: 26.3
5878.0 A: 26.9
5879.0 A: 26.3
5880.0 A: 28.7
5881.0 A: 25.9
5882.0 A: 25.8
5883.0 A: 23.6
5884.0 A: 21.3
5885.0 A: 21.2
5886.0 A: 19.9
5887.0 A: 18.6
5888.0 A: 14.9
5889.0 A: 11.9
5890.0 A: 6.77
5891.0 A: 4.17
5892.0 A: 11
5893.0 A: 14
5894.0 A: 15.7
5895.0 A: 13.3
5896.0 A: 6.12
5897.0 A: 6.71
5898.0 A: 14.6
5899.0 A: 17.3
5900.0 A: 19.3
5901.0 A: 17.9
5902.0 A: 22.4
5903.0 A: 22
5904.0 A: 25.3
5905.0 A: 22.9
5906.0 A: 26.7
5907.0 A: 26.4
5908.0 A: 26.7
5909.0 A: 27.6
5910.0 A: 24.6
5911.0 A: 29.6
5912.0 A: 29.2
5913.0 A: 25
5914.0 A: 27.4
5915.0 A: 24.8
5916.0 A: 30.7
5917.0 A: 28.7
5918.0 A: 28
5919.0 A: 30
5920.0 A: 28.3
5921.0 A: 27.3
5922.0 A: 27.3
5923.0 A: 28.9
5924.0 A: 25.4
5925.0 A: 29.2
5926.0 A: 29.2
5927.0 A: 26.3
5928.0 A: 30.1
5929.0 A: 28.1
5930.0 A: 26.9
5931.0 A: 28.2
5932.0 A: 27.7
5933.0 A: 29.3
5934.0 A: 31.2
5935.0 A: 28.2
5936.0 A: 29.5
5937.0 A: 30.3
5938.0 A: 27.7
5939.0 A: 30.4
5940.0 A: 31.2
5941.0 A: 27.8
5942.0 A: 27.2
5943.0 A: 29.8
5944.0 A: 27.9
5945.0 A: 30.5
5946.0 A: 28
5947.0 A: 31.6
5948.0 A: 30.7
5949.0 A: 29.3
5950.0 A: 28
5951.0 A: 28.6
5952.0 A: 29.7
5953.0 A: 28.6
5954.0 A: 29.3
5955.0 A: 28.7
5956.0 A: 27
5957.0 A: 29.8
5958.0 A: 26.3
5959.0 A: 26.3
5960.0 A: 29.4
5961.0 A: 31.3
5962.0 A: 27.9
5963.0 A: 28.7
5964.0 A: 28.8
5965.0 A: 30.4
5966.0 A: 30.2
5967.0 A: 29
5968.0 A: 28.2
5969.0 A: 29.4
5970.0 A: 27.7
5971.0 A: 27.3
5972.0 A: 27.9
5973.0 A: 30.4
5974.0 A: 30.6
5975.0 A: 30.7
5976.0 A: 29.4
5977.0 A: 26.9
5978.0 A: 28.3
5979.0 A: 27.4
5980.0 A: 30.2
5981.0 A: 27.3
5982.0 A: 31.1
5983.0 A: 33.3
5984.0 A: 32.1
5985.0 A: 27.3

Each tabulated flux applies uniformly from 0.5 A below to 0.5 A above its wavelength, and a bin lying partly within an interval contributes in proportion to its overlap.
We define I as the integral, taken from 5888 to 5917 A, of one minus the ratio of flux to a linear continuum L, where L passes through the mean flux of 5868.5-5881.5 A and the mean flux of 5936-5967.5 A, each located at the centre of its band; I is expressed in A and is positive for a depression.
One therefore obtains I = 8.38 A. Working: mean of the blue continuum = 26.9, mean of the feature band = 19.7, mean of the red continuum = 29.1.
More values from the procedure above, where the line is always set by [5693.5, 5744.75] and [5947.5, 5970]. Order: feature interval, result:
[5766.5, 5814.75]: -2.1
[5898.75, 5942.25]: 2.4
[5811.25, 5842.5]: -1.9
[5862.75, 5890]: 3.9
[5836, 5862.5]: -0.4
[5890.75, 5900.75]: 5.6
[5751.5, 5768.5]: -0.5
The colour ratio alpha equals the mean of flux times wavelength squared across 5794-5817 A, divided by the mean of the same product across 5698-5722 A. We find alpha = 1.1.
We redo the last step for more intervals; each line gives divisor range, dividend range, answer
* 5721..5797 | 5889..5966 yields 0.94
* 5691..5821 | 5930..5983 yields 1.09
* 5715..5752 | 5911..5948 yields 1.08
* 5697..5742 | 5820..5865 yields 1.11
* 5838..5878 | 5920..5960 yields 1.06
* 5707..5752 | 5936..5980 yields 1.12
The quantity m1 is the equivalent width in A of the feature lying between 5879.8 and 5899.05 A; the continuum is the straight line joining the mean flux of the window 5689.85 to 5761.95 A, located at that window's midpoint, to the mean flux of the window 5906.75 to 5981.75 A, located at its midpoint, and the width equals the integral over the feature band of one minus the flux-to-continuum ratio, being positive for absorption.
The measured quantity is 8.5 A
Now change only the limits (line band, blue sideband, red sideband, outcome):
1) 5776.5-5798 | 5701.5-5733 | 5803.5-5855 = -0.5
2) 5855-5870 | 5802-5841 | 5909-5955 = 1.1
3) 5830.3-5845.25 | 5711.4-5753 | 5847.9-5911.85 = -3.1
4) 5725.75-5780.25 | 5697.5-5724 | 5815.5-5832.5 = -2.1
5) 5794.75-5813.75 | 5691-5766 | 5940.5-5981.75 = -0.5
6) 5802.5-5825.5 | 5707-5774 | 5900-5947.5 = -0.9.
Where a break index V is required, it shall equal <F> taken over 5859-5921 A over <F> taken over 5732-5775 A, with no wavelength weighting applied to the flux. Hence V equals 0.79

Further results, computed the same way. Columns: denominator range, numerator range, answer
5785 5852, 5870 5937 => 0.80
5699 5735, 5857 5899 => 0.81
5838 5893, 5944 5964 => 1.14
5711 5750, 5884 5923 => 0.75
